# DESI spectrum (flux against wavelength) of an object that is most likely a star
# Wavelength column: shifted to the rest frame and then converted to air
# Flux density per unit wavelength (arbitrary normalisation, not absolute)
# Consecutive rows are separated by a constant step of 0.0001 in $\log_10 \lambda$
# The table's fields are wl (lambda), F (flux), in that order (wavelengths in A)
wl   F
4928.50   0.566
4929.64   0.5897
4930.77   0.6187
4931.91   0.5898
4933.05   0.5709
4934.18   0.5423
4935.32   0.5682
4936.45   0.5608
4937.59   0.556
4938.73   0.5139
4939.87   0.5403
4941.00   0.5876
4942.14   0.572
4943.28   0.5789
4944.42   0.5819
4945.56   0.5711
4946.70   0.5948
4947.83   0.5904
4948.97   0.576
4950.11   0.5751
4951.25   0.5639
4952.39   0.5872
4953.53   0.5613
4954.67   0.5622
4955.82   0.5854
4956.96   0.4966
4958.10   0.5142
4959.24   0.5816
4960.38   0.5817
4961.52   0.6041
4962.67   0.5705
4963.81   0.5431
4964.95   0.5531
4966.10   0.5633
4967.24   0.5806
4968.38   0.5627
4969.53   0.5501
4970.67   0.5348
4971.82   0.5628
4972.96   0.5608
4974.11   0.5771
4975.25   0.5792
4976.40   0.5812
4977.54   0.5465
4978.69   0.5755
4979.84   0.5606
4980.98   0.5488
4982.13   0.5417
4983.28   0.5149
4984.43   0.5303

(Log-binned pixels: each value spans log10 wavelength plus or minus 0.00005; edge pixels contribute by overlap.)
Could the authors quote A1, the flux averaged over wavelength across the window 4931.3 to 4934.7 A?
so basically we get 0.568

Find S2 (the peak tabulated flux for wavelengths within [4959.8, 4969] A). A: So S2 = 0.6041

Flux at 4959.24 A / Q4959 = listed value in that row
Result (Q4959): 0.5816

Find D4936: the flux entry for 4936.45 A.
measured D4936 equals 0.5608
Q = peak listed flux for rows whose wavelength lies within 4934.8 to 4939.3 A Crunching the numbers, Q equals 0.5682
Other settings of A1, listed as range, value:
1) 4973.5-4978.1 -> 0.571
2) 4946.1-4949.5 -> 0.588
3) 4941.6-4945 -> 0.577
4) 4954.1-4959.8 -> 0.548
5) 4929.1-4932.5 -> 0.599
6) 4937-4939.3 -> 0.533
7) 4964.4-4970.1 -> 0.562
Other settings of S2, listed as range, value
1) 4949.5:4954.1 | 0.5872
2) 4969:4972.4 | 0.5628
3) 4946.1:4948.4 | 0.5948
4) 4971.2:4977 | 0.5812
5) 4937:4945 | 0.5876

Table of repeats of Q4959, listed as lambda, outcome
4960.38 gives 0.5817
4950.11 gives 0.5751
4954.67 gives 0.5622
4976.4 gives 0.5812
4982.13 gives 0.5417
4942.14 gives 0.572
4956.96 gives 0.4966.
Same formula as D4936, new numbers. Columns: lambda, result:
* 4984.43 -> 0.5303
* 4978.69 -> 0.5755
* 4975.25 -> 0.5792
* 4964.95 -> 0.5531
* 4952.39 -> 0.5872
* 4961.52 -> 0.6041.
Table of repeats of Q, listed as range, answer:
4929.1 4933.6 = 0.6187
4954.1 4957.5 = 0.5854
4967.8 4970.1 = 0.5627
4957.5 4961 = 0.5817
